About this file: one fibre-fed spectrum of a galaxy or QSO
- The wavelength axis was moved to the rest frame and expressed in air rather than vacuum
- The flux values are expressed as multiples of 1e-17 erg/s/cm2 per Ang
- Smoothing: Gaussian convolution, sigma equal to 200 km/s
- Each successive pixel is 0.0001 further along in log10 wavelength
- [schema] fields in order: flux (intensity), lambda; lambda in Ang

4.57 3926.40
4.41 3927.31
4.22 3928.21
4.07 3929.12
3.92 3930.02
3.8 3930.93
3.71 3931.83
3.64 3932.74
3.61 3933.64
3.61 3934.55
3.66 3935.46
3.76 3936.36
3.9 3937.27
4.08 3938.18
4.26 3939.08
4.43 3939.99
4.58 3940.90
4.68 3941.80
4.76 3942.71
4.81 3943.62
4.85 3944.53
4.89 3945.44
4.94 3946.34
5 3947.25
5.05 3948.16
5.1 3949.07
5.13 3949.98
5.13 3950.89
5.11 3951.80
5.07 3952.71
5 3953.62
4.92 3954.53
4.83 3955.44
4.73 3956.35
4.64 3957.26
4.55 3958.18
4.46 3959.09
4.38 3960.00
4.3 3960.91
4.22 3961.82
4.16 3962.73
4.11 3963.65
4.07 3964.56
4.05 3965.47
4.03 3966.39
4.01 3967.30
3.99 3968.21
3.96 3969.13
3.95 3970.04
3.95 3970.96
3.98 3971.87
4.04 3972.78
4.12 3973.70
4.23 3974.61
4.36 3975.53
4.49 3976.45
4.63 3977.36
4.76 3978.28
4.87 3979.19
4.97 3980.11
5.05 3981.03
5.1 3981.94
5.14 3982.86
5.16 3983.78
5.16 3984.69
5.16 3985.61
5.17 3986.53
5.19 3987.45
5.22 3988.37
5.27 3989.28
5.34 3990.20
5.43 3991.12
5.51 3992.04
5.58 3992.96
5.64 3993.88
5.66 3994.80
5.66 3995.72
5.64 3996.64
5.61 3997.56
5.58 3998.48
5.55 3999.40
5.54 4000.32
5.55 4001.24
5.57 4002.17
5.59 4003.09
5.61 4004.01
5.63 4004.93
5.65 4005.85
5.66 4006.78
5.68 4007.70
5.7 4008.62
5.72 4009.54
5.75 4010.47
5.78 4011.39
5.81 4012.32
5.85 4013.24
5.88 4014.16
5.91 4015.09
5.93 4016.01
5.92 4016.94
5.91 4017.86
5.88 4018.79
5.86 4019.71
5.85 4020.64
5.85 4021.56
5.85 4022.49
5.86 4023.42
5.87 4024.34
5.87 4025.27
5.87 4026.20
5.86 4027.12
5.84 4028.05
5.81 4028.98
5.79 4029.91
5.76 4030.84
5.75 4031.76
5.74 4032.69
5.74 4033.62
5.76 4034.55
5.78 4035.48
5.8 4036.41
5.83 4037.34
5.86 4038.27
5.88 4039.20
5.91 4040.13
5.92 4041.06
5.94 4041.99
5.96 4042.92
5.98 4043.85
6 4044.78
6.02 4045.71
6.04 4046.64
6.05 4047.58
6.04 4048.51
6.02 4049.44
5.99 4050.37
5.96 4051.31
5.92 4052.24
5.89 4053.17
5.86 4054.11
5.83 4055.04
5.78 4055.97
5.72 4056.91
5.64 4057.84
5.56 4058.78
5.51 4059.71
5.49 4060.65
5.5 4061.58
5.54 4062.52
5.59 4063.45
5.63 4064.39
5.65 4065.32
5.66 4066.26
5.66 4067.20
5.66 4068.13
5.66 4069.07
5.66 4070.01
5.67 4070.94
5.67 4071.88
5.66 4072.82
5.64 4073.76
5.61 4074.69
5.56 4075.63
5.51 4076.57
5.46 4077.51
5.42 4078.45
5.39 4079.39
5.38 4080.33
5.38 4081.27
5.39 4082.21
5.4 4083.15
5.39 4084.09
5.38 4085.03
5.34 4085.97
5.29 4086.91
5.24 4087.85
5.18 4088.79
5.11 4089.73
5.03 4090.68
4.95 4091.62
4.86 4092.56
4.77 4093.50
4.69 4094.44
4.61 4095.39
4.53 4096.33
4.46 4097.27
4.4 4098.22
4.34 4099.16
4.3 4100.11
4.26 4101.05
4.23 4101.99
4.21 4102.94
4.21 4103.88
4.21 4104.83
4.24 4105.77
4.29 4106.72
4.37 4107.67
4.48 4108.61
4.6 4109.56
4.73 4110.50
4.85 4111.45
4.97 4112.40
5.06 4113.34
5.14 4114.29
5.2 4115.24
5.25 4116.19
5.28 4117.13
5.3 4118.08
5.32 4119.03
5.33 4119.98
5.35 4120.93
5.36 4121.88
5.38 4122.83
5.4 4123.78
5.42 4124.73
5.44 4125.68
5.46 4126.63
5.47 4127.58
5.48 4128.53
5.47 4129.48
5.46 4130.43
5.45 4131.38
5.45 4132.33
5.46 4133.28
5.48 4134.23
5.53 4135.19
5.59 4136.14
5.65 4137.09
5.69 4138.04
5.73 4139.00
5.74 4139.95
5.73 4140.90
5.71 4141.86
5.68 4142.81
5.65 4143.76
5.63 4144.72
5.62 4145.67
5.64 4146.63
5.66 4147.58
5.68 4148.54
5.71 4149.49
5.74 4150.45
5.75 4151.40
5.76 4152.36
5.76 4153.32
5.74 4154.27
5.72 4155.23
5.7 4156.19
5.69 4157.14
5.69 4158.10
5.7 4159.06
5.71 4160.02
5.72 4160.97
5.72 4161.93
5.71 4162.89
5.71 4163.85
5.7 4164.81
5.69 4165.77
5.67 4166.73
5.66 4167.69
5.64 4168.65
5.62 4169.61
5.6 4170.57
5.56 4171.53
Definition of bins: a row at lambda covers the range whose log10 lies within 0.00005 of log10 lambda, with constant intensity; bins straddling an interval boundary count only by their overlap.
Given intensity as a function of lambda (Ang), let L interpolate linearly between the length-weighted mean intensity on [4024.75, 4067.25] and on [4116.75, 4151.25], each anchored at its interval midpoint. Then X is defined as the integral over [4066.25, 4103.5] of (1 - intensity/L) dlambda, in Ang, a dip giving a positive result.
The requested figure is 3.6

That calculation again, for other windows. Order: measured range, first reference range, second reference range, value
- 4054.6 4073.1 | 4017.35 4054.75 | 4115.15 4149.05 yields 0.4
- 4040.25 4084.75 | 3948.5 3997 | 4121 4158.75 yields -4.2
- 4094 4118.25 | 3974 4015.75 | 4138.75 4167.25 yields 4.3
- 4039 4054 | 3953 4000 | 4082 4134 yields -3.3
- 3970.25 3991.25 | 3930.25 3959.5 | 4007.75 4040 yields 1.3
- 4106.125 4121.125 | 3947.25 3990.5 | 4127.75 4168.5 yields 1.4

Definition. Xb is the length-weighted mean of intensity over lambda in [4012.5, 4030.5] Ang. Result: 5.86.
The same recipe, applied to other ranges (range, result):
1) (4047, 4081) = 5.68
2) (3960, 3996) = 4.7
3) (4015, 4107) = 5.49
